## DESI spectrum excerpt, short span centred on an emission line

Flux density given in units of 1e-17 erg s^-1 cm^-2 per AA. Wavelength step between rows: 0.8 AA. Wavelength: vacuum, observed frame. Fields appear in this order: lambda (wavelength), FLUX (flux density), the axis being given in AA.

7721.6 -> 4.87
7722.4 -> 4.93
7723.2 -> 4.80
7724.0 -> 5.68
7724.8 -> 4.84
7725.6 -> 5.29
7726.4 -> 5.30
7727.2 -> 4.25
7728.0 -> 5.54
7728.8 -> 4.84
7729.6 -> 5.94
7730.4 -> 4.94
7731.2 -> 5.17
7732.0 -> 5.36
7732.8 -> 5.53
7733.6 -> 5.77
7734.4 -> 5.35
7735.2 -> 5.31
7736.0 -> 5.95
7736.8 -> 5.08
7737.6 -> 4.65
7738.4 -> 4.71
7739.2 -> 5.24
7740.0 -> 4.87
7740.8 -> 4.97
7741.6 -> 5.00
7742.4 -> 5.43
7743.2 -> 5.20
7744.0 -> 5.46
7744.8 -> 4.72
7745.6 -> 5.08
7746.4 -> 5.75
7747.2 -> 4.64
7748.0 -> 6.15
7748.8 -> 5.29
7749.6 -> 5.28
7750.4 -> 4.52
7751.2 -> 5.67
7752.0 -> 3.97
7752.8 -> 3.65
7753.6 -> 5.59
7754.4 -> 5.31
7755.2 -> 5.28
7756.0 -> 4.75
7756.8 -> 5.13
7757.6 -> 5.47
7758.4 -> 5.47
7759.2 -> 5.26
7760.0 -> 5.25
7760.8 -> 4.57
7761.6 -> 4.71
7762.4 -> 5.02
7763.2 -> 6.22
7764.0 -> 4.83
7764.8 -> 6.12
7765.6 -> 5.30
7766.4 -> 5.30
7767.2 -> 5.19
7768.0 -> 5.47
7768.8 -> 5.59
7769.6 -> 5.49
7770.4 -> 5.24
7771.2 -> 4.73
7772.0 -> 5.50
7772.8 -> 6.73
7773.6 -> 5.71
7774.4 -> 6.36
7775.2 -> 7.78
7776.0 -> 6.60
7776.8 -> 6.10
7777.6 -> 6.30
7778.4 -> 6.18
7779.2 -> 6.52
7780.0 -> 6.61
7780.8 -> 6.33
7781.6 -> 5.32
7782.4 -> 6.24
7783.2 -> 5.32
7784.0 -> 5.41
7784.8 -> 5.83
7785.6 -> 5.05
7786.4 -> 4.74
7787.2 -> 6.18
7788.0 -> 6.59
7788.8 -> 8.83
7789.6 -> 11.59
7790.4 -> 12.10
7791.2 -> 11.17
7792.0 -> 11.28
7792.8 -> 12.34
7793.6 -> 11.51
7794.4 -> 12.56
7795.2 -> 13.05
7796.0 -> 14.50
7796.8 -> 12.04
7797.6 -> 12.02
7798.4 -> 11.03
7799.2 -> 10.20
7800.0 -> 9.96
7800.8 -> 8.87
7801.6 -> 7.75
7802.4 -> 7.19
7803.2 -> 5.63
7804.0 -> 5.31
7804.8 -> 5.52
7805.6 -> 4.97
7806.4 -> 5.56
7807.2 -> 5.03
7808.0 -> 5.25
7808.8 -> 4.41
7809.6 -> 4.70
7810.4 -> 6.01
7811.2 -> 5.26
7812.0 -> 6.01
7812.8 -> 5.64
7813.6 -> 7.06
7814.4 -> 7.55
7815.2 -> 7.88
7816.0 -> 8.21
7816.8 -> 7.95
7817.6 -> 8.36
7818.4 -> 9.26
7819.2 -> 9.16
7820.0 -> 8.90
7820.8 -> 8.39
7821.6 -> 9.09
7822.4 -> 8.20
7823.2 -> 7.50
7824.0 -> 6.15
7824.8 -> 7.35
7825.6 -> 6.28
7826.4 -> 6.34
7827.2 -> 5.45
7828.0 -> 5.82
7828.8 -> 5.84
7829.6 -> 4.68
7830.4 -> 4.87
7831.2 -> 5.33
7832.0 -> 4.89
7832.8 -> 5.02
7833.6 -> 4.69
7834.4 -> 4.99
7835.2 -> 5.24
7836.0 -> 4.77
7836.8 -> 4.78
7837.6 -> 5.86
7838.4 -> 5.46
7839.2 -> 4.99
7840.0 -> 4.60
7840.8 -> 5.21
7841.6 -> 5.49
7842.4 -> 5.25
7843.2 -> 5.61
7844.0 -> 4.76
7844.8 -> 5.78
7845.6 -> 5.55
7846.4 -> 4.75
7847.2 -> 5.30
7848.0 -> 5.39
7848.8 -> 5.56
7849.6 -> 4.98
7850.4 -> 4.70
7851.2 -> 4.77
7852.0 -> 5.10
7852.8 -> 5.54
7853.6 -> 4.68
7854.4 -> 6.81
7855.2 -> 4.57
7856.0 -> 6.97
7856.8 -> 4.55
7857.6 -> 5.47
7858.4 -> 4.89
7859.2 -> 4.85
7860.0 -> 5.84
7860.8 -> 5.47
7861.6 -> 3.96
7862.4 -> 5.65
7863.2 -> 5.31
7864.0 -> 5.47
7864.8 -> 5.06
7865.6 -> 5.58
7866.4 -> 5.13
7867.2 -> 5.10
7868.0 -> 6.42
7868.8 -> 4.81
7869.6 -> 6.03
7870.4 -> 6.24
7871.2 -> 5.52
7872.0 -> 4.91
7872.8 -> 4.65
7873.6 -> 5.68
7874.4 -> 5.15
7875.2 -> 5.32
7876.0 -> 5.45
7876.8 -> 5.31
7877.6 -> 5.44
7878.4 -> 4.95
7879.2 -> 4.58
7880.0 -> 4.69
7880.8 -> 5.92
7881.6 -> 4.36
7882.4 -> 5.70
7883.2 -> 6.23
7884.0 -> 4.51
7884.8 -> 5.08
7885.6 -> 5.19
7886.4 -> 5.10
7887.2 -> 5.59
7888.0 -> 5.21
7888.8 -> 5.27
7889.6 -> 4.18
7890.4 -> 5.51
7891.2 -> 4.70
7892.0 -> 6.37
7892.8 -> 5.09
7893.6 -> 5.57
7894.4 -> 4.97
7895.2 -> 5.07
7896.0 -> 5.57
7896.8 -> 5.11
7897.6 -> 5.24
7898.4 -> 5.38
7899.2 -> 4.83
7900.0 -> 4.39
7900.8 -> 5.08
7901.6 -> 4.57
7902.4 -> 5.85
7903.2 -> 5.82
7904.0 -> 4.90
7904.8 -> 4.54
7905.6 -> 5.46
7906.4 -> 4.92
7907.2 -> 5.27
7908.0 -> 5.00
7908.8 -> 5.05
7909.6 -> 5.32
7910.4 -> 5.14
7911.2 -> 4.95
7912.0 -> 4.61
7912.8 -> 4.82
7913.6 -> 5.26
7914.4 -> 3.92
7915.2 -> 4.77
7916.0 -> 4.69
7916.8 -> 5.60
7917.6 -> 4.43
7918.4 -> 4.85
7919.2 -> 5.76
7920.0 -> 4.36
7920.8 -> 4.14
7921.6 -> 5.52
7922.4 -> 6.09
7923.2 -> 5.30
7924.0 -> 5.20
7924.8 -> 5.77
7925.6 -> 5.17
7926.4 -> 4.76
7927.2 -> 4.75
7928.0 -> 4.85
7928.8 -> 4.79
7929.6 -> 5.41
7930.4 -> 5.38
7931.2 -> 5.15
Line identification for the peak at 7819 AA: [N II] 6583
